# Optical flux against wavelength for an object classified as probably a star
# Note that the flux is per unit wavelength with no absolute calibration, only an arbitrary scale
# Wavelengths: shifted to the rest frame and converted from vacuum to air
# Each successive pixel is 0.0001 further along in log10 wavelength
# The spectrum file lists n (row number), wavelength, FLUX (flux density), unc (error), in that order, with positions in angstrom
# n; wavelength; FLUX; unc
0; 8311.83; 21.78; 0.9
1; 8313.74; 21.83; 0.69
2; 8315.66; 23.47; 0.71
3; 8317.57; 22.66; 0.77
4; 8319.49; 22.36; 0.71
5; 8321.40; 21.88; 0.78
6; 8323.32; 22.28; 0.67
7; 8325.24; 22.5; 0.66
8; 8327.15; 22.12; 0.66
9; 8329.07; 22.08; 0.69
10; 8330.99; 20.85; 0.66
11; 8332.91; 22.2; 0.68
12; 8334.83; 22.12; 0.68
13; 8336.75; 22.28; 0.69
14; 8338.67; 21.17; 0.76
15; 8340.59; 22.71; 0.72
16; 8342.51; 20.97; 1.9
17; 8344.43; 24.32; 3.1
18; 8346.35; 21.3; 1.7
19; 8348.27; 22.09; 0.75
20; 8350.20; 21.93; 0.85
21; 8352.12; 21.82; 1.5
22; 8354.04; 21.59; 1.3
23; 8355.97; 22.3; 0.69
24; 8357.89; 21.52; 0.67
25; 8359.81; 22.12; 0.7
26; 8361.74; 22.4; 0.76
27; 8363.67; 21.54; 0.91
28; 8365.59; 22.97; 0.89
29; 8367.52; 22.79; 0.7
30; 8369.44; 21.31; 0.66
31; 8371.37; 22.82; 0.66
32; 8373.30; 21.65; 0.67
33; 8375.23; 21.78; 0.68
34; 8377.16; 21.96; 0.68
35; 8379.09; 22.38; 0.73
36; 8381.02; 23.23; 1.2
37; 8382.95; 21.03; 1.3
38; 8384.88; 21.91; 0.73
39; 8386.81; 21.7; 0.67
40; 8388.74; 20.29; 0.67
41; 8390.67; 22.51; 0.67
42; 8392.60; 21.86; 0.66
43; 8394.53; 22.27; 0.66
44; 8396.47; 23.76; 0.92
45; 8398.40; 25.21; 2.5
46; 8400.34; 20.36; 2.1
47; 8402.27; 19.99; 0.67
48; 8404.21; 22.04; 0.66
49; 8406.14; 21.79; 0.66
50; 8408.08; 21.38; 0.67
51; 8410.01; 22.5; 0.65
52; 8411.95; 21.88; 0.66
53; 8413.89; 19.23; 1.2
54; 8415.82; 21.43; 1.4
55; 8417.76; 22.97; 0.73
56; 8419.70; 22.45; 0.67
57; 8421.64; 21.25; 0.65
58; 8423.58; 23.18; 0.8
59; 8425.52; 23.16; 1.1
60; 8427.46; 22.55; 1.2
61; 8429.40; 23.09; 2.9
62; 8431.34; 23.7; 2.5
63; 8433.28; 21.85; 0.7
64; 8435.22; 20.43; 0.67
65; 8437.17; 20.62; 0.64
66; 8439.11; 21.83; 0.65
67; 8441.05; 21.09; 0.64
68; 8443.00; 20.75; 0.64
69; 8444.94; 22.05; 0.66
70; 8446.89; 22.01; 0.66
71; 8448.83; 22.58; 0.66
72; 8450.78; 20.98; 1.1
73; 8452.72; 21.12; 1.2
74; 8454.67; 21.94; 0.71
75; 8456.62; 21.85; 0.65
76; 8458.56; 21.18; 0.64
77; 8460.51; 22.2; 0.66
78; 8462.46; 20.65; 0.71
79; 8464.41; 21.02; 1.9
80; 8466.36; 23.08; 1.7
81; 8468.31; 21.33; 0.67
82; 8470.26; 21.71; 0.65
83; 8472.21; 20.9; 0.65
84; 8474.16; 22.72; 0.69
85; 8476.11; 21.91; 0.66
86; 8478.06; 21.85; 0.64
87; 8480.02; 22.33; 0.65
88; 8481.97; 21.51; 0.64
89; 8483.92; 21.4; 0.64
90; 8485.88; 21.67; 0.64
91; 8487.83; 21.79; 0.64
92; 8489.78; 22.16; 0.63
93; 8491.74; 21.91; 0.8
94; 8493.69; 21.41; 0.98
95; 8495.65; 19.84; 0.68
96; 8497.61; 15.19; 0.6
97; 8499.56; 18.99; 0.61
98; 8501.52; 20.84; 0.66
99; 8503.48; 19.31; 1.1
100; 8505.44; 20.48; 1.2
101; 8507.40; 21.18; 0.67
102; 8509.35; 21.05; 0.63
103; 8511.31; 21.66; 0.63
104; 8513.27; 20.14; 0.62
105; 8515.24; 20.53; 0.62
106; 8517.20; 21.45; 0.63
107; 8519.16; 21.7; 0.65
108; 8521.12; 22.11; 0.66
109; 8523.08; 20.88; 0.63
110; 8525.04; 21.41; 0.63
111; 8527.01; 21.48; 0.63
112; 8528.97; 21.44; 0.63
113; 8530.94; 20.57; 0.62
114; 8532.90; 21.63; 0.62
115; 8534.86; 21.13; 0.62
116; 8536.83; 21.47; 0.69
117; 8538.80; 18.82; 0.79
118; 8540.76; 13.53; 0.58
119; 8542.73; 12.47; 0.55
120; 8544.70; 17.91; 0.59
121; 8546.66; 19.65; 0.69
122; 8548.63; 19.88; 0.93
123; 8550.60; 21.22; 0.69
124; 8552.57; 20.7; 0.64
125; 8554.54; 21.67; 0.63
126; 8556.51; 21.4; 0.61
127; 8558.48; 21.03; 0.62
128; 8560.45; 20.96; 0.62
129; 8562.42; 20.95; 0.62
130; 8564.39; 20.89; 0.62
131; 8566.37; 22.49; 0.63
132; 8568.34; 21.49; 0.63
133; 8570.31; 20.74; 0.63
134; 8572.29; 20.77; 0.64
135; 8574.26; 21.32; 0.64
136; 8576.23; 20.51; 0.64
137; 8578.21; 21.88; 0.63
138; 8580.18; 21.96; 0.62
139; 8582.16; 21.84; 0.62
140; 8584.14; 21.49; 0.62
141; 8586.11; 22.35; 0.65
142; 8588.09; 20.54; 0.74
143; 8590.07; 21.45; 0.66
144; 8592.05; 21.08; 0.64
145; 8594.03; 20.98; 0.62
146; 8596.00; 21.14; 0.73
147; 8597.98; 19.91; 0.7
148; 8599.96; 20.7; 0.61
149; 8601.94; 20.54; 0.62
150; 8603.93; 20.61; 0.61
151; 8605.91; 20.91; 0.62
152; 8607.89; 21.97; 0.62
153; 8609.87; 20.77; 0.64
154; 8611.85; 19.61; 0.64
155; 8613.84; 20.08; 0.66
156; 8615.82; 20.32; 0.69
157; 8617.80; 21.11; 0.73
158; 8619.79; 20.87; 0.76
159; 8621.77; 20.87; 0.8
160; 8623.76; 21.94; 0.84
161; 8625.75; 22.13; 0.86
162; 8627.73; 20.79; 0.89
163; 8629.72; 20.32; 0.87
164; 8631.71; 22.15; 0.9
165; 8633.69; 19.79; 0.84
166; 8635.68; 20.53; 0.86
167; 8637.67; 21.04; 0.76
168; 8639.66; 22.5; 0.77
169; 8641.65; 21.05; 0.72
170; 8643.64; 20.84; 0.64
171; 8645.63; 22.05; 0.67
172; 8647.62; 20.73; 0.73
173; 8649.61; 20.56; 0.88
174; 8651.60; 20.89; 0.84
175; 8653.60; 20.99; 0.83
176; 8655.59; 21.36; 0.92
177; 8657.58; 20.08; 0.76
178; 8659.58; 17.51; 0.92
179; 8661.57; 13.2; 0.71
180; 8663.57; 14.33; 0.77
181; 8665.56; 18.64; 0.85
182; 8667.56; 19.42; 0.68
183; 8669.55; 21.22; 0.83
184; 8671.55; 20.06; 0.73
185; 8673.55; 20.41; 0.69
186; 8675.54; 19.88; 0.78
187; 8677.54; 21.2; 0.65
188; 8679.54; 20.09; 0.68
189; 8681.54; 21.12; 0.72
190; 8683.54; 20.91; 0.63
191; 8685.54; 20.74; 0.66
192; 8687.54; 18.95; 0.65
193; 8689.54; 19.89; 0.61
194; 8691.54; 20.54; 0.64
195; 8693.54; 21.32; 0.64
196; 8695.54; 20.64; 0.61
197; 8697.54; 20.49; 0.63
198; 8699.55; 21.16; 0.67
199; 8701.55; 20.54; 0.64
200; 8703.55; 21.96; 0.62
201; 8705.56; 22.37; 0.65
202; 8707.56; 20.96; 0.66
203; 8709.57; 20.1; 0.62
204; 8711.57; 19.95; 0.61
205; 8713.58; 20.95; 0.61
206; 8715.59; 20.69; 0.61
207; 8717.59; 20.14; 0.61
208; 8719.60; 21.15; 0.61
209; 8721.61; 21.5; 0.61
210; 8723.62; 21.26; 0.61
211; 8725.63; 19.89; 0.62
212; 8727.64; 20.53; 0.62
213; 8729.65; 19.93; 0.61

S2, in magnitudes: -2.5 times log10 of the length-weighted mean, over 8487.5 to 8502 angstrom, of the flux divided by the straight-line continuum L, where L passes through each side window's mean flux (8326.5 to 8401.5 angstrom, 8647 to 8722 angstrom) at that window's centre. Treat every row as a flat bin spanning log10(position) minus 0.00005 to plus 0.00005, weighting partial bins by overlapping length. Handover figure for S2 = 0.06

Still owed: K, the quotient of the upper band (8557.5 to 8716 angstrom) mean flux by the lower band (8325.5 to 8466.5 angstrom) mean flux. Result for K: 0.94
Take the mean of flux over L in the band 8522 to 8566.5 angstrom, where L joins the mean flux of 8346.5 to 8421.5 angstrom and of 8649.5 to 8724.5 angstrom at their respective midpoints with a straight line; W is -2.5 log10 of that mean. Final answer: 0.05 mag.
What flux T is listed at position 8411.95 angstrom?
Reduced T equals 21.88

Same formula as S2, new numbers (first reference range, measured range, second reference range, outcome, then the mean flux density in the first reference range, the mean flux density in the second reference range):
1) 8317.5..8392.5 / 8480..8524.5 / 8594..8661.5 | 0.025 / 22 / 20.7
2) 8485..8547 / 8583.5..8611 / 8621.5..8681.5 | -0.043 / 20.2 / 20.2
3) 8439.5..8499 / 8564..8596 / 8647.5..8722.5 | -0.031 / 21.4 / 20.2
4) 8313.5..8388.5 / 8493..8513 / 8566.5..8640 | 0.078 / 22.1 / 21.1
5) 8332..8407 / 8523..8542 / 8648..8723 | 0.052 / 22.1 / 20.2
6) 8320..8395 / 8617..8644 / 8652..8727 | -0.034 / 22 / 20.2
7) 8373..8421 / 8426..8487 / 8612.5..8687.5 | -0.011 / 21.9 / 20.3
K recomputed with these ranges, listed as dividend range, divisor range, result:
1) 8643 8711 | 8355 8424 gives 0.92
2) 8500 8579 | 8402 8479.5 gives 0.94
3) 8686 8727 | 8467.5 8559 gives 1.01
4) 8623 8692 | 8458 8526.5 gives 0.96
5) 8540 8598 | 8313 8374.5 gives 0.93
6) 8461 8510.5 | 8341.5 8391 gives 0.96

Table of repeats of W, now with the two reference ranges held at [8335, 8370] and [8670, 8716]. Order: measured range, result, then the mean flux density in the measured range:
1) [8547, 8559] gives 0.017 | 20.9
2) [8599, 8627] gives 0.005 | 20.9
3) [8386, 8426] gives -0.005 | 21.9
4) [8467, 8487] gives -0.010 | 21.8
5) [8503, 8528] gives 0.017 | 21.1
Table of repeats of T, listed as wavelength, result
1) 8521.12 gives 22.11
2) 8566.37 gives 22.49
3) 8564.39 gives 20.89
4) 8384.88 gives 21.91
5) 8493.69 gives 21.41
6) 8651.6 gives 20.89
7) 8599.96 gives 20.7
